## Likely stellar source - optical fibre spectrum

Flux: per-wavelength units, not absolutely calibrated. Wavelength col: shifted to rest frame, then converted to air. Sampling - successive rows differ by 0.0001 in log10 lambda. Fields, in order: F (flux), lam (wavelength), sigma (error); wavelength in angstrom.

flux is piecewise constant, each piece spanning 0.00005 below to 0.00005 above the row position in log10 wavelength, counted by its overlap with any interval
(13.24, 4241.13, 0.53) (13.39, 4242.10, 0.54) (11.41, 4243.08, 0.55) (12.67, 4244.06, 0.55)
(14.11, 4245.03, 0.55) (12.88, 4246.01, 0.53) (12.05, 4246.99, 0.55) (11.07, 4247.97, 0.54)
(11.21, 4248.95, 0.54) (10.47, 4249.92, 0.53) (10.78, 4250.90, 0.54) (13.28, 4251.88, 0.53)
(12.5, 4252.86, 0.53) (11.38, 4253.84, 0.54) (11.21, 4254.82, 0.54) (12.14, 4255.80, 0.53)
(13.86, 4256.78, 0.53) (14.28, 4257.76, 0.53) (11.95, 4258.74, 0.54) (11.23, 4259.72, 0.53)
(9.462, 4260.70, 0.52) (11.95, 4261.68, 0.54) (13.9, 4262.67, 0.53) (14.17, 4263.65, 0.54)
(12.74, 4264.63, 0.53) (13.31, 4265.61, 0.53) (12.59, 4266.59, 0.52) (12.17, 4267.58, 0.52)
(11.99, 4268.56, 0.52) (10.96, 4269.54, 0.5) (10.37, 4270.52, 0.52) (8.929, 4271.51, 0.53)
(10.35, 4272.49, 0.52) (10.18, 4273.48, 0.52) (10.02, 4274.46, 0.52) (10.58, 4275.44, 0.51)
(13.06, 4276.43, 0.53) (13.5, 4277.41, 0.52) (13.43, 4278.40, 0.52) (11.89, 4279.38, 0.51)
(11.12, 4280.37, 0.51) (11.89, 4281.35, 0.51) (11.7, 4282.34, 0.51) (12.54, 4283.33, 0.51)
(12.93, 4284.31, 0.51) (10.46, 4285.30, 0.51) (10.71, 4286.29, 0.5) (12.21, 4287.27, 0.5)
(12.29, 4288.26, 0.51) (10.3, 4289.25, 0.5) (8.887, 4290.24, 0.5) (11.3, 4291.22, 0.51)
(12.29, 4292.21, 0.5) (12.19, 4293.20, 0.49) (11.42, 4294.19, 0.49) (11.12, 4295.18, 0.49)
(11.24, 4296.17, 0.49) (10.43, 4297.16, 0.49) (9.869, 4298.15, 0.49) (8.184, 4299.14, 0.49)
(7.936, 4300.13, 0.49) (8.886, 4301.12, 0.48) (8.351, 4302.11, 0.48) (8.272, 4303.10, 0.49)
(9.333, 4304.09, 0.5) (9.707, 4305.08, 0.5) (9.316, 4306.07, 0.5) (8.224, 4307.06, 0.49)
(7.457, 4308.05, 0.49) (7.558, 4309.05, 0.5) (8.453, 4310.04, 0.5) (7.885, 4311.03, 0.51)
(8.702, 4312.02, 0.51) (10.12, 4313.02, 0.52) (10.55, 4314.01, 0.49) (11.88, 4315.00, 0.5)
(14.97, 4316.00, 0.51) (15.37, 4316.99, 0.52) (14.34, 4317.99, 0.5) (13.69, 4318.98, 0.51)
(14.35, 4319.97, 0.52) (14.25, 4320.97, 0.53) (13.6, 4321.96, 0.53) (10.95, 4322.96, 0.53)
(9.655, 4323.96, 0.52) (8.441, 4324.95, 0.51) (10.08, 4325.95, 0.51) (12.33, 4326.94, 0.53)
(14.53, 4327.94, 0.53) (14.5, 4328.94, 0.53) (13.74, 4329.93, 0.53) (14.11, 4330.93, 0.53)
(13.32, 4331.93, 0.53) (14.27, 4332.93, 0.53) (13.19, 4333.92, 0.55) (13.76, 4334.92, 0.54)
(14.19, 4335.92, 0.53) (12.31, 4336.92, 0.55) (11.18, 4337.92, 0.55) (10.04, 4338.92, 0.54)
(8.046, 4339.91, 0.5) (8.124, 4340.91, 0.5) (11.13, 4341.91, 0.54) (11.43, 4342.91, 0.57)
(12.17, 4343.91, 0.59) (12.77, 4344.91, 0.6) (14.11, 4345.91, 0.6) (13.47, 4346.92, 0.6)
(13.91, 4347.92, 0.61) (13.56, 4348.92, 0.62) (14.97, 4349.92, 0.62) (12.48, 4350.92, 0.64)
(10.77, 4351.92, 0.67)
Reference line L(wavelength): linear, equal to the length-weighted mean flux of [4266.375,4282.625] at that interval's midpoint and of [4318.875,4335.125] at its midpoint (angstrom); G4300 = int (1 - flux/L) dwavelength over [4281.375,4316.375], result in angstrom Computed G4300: 5.3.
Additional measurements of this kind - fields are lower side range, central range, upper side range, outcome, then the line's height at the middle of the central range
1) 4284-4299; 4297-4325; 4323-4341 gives 2.8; 11.5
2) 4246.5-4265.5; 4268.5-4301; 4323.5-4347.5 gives 2.8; 12.1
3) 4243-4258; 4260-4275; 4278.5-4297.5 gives 0.4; 11.9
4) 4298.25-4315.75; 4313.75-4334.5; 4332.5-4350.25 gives -4.6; 10.7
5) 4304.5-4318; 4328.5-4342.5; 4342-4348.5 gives -0.3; 12.1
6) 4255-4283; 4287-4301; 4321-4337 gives 1.9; 12.3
